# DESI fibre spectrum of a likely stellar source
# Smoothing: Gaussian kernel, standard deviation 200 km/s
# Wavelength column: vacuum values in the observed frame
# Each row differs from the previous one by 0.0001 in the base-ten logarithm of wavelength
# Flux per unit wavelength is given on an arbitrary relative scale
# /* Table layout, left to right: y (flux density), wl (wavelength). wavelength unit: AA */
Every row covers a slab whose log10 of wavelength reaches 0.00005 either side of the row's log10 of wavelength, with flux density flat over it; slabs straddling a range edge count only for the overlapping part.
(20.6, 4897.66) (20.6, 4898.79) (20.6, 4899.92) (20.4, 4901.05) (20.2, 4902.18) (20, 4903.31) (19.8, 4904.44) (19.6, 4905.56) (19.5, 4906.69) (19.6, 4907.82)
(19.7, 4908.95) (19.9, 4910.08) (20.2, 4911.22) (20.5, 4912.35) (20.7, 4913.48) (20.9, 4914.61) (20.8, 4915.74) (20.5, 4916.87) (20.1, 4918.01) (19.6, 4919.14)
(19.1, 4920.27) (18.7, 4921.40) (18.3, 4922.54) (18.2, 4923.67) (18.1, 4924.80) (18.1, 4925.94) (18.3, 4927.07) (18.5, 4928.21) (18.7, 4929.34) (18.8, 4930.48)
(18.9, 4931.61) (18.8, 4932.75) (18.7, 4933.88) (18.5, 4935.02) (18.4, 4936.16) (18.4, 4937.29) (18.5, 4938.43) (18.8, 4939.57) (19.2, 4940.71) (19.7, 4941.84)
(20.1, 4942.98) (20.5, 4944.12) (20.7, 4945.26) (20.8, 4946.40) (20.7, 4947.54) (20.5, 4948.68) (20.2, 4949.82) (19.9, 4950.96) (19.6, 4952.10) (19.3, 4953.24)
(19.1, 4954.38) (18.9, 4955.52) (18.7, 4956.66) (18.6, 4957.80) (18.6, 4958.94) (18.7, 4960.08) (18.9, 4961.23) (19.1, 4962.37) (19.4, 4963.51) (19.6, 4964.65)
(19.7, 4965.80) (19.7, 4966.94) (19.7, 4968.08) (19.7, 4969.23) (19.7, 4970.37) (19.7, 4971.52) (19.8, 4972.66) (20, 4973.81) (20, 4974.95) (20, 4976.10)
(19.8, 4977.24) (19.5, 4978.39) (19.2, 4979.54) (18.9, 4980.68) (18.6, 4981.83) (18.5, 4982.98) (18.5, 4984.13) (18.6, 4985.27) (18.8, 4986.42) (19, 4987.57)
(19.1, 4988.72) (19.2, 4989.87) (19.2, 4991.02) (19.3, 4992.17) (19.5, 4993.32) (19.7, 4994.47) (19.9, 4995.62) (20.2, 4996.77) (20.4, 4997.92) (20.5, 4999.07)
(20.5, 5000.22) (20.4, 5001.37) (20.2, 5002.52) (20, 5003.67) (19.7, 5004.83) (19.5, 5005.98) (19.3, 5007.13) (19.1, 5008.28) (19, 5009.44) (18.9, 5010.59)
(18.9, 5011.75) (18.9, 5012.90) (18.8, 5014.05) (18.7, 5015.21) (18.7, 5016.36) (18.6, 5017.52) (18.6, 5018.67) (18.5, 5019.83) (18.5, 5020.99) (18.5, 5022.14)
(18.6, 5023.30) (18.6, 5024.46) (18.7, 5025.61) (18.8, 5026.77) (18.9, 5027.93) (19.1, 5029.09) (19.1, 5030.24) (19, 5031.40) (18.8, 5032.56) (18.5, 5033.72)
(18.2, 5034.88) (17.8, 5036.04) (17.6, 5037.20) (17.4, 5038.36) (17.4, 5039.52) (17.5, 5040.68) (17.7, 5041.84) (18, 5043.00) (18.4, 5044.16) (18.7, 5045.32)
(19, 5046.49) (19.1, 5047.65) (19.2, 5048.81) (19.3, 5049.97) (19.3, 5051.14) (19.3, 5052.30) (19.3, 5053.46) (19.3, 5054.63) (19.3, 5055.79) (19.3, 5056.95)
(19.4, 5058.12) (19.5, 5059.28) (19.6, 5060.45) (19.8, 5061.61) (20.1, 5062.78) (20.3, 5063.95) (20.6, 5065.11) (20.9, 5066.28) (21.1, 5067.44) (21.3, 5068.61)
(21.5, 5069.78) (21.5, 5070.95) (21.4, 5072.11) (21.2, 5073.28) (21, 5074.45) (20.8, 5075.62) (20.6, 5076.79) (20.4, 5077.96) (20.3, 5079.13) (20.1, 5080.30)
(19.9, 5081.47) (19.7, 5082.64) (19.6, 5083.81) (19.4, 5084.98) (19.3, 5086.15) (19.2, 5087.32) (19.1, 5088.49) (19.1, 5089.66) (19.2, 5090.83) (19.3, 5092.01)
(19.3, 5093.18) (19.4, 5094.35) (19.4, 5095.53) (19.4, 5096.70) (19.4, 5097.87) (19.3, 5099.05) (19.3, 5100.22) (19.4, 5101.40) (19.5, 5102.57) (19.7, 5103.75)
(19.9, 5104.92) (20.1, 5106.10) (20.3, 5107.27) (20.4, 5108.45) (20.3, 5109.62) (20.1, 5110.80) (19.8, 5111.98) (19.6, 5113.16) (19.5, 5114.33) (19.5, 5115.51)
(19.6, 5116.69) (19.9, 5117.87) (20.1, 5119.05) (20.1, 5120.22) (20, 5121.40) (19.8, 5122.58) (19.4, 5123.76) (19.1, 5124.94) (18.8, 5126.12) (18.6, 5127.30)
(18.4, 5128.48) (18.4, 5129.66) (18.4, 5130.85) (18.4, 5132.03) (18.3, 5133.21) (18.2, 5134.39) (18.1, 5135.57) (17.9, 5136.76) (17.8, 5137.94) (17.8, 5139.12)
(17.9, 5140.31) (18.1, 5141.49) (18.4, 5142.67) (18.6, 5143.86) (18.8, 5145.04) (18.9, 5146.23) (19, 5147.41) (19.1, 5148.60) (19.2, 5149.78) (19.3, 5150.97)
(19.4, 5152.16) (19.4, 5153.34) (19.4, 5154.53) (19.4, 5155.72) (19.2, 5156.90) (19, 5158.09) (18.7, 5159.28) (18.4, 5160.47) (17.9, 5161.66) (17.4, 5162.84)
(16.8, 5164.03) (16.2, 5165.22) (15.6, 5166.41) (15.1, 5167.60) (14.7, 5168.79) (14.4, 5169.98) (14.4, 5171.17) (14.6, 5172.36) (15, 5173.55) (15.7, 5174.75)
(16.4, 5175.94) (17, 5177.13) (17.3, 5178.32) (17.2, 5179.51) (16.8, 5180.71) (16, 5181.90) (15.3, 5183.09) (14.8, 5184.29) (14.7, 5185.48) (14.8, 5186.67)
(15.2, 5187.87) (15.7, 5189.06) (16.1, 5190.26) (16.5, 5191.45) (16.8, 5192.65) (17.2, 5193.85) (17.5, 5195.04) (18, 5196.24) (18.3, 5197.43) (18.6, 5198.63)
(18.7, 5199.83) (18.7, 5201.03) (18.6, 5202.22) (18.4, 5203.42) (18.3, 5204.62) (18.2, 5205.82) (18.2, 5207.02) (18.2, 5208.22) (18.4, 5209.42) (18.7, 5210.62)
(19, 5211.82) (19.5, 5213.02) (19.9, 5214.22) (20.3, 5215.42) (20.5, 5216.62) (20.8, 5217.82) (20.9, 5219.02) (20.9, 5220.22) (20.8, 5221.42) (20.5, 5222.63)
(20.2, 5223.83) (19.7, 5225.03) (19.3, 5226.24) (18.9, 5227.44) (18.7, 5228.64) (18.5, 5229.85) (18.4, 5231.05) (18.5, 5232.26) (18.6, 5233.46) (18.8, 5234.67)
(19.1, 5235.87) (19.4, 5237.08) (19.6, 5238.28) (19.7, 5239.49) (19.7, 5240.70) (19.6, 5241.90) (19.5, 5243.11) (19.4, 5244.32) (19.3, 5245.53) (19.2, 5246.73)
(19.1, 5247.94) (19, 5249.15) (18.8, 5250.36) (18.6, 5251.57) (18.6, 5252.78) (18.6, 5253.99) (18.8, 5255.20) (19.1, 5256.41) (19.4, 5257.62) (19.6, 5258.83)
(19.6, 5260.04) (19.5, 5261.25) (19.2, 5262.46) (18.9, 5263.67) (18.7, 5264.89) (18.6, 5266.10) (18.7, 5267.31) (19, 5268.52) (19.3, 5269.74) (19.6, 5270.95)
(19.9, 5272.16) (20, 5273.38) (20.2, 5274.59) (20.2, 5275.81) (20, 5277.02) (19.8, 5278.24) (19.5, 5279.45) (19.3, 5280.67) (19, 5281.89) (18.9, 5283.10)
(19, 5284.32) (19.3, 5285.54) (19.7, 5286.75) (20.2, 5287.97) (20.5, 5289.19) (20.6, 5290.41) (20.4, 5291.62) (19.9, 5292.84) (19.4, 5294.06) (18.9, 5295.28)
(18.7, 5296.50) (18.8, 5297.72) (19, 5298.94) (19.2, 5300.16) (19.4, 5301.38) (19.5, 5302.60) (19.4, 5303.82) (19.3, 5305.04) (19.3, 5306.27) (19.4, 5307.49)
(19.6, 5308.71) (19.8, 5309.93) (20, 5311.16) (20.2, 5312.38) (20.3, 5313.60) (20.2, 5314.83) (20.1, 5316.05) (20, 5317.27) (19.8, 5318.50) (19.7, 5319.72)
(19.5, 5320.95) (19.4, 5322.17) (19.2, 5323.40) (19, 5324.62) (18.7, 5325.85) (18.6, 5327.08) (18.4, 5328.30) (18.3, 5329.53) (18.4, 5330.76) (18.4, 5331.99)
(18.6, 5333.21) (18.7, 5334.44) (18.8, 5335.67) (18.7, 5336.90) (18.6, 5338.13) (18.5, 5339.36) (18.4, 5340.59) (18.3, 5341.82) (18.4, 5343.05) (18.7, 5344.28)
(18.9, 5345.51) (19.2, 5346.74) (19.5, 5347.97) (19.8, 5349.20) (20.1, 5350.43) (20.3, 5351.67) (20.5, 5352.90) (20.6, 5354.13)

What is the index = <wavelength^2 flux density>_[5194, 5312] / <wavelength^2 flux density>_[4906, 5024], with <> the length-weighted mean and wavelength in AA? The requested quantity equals 1.12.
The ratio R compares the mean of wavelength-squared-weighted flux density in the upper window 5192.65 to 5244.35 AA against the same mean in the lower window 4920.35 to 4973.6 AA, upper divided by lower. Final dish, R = 1.1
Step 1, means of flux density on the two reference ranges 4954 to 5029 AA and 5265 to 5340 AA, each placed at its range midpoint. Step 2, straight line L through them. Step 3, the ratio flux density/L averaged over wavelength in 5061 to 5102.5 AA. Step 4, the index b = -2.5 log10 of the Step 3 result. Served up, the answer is -0.04 mag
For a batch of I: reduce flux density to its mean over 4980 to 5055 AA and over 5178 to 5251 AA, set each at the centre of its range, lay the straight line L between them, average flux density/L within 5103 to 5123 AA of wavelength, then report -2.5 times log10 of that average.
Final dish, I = -0.07 mag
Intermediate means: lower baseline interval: 18.9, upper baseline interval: 18.5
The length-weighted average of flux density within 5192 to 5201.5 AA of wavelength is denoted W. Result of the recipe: 17.9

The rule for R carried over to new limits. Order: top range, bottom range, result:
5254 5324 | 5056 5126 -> 1.06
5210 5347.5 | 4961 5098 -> 1.10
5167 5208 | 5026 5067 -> 0.92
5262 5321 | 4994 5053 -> 1.15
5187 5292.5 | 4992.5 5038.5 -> 1.09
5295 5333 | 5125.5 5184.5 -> 1.17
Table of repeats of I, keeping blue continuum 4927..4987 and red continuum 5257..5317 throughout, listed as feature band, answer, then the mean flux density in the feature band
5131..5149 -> 0.062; 18.3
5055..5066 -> -0.023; 19.8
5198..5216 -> 0.040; 18.8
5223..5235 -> 0.028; 19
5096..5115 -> -0.019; 19.8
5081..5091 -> -0.001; 19.4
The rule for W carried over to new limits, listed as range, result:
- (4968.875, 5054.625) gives 19.1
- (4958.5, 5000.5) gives 19.4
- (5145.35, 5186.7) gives 17.1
